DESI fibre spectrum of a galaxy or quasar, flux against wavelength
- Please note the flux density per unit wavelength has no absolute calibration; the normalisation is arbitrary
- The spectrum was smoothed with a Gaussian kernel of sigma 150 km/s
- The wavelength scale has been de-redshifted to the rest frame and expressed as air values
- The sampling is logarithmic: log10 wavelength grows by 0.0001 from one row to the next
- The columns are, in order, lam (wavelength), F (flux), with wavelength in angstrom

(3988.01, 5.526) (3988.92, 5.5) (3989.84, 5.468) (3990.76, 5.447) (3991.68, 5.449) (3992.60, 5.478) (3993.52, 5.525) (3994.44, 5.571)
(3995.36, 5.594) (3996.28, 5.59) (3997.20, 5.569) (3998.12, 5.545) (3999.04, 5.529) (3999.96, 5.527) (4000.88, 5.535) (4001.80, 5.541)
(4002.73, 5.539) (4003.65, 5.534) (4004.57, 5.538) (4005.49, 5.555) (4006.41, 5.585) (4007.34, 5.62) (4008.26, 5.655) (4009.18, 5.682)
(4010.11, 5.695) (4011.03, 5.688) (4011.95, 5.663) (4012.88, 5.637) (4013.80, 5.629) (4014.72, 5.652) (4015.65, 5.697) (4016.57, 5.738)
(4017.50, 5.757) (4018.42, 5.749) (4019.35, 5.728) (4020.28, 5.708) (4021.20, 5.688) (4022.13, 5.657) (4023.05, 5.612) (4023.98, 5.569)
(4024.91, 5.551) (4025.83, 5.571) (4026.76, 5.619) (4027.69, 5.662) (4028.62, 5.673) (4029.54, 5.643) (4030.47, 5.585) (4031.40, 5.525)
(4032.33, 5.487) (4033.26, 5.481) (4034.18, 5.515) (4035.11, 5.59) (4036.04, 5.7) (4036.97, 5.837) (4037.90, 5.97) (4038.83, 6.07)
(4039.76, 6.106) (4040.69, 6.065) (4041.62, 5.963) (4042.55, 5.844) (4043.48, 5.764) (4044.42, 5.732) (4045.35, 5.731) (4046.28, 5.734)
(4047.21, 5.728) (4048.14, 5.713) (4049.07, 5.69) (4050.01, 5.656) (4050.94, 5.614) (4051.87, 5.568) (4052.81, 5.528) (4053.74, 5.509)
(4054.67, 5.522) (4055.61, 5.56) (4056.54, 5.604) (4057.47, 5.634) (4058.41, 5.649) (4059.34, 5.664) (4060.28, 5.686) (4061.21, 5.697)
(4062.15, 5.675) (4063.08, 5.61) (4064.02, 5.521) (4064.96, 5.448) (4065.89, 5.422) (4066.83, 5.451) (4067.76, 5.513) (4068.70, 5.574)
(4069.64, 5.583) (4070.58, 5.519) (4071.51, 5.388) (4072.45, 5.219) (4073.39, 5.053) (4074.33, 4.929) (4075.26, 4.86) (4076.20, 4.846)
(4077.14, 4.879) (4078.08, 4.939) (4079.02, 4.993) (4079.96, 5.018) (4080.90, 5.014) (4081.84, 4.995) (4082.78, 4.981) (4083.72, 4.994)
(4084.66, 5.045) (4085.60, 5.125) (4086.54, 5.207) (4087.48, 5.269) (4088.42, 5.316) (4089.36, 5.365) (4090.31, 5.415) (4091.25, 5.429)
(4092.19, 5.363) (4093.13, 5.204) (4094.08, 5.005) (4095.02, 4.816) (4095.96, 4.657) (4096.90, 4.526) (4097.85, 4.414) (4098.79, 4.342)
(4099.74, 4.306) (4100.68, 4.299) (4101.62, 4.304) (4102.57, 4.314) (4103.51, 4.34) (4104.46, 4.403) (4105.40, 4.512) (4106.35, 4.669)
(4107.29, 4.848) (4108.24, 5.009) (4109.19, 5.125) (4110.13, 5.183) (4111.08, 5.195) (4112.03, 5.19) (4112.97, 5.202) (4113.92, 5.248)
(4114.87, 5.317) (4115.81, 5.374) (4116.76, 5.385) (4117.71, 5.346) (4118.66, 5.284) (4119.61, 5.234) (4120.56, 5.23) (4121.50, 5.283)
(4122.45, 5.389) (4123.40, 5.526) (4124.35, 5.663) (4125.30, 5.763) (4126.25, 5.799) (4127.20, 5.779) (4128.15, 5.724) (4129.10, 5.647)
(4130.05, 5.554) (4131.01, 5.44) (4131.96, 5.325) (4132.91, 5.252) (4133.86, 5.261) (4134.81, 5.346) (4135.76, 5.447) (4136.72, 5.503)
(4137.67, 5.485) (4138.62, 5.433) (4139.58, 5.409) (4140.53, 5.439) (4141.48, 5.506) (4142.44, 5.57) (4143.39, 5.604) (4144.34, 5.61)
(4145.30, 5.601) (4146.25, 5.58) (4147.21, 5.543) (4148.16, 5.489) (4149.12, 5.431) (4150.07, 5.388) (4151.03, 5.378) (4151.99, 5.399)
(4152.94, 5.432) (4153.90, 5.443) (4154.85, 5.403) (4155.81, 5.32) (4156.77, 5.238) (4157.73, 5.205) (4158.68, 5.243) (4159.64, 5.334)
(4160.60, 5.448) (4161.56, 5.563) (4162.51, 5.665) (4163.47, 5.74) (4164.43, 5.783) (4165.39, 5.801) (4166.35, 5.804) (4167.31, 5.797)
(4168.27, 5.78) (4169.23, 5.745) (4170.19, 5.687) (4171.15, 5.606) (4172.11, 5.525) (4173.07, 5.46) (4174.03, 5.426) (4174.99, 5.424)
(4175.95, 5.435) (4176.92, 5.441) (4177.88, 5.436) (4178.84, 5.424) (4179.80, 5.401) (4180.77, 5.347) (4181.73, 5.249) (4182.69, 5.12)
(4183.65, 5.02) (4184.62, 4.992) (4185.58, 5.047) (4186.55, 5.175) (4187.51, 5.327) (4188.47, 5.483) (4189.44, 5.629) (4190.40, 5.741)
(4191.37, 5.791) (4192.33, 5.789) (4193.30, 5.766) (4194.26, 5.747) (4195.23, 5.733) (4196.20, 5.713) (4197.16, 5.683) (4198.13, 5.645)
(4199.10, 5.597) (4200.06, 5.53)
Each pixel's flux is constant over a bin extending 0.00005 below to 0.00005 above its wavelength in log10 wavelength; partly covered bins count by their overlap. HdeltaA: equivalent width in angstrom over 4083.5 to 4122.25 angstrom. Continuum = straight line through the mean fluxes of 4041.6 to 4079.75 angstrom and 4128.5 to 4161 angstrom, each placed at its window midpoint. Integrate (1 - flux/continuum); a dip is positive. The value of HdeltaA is 3.4 angstrom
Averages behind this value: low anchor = 5.48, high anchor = 5.43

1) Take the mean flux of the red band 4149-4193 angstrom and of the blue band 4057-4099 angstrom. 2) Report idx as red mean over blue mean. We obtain 1.05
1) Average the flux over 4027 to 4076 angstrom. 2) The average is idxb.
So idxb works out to 5.6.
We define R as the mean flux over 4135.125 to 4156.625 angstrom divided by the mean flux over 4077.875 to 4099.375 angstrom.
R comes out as 1.09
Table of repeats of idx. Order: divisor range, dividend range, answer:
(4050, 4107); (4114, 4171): 1.07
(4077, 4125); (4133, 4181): 1.10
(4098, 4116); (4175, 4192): 1.12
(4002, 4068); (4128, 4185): 0.97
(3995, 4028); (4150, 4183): 0.98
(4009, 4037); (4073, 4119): 0.88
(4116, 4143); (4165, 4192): 1.00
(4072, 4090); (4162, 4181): 1.11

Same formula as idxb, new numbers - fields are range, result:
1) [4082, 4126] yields 5.04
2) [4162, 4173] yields 5.71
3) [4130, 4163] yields 5.44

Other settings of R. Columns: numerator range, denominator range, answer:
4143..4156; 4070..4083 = 1.08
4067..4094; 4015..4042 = 0.91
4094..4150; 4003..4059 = 0.92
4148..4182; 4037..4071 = 0.97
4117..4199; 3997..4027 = 0.98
